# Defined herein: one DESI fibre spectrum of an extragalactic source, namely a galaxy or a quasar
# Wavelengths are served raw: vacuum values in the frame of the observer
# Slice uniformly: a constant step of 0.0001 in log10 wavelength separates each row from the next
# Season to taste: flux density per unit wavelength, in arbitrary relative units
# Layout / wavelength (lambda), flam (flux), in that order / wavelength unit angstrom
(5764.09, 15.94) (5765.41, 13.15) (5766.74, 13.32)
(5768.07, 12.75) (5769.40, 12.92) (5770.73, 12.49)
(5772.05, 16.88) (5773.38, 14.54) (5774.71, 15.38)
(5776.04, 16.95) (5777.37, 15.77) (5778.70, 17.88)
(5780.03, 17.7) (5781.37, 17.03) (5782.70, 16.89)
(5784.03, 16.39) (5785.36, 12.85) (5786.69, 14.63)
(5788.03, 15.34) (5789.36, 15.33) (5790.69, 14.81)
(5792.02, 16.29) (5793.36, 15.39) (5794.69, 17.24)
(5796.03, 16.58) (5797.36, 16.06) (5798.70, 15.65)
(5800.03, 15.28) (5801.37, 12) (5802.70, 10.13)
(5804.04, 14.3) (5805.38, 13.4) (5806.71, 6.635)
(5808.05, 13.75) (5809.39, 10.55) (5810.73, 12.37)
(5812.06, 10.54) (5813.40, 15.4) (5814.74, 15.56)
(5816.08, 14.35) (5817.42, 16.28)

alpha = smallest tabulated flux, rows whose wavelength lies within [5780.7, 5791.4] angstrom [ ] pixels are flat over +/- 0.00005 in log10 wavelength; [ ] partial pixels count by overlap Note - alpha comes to 12.85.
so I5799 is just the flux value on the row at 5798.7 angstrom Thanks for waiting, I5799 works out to 15.65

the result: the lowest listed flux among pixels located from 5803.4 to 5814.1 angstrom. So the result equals 6.635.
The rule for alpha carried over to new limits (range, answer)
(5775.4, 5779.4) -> 15.77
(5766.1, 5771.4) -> 12.49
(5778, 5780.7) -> 17.7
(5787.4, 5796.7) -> 14.81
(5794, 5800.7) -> 15.28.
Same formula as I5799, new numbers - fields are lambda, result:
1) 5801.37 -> 12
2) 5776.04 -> 16.95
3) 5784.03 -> 16.39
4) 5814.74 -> 15.56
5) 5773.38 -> 14.54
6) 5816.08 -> 14.35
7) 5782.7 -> 16.89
